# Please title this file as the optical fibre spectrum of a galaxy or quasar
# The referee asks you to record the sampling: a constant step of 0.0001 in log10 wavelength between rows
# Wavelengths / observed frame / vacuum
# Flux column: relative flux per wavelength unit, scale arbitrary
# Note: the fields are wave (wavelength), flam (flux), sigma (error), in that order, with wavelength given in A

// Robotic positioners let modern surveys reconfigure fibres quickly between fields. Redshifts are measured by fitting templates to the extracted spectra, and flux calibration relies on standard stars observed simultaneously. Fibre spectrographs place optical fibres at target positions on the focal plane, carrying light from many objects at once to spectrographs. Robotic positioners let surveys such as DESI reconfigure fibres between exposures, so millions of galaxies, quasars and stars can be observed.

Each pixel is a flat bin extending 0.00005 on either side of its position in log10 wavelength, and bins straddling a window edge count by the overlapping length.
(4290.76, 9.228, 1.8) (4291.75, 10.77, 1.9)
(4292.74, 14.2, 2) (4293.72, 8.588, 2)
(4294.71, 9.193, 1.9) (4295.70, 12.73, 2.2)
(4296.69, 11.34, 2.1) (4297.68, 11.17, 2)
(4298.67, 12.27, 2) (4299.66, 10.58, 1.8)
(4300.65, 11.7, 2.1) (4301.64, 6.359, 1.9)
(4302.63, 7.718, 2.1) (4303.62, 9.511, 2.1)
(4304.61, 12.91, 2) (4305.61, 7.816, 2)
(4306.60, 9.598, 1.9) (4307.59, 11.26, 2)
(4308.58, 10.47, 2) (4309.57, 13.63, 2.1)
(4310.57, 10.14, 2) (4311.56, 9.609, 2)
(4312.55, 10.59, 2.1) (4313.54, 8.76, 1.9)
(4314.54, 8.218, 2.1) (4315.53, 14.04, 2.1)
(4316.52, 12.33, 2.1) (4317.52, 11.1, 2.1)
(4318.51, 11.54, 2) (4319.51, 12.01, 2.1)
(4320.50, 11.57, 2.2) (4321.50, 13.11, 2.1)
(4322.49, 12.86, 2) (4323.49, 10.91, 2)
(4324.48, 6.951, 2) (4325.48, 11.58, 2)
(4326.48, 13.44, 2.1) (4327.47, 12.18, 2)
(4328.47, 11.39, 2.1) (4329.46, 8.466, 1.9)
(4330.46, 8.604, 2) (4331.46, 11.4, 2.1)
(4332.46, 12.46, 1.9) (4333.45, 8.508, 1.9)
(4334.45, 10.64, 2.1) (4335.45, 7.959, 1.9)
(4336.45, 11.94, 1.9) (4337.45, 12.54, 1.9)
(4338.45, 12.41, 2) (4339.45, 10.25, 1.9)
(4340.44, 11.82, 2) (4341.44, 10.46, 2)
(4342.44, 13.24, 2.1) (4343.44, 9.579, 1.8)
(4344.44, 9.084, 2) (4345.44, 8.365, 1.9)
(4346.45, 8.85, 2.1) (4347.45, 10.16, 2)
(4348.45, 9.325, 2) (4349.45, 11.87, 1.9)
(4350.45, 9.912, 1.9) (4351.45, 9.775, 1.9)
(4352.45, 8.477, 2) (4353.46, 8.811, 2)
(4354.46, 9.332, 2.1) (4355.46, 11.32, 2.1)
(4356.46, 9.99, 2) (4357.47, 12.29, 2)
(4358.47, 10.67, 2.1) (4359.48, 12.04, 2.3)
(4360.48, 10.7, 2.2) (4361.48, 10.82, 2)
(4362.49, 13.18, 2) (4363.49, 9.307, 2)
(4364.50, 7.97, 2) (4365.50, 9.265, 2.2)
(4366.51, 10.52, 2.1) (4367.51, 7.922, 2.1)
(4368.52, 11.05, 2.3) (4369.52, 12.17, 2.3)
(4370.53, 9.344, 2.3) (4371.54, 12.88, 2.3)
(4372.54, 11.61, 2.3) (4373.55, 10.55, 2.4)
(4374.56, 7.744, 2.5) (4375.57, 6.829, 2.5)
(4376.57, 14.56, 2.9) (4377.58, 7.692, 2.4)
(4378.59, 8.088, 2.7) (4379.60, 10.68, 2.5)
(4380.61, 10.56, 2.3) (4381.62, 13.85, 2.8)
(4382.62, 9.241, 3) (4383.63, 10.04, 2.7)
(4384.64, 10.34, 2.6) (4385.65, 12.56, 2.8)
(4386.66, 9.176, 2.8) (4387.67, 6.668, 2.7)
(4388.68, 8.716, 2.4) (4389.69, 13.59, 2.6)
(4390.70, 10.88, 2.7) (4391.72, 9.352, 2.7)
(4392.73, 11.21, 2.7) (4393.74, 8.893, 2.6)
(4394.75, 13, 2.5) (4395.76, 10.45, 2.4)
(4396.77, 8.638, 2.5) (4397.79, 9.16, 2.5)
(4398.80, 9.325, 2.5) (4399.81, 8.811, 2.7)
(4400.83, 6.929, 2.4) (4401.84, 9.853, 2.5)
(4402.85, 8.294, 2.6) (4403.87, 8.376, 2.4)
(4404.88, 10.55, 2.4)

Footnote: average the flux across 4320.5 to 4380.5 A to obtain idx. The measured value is 10.4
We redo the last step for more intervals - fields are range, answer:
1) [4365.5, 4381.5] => 10.2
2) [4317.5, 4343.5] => 11.1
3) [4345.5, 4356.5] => 9.74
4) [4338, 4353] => 10.2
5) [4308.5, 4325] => 11.1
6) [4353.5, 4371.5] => 10.5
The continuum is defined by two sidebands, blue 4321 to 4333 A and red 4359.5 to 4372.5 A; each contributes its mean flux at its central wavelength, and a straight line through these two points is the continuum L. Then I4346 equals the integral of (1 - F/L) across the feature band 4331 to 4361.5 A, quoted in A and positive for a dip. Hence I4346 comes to 1.0 A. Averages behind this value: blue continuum 11.1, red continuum 10.5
